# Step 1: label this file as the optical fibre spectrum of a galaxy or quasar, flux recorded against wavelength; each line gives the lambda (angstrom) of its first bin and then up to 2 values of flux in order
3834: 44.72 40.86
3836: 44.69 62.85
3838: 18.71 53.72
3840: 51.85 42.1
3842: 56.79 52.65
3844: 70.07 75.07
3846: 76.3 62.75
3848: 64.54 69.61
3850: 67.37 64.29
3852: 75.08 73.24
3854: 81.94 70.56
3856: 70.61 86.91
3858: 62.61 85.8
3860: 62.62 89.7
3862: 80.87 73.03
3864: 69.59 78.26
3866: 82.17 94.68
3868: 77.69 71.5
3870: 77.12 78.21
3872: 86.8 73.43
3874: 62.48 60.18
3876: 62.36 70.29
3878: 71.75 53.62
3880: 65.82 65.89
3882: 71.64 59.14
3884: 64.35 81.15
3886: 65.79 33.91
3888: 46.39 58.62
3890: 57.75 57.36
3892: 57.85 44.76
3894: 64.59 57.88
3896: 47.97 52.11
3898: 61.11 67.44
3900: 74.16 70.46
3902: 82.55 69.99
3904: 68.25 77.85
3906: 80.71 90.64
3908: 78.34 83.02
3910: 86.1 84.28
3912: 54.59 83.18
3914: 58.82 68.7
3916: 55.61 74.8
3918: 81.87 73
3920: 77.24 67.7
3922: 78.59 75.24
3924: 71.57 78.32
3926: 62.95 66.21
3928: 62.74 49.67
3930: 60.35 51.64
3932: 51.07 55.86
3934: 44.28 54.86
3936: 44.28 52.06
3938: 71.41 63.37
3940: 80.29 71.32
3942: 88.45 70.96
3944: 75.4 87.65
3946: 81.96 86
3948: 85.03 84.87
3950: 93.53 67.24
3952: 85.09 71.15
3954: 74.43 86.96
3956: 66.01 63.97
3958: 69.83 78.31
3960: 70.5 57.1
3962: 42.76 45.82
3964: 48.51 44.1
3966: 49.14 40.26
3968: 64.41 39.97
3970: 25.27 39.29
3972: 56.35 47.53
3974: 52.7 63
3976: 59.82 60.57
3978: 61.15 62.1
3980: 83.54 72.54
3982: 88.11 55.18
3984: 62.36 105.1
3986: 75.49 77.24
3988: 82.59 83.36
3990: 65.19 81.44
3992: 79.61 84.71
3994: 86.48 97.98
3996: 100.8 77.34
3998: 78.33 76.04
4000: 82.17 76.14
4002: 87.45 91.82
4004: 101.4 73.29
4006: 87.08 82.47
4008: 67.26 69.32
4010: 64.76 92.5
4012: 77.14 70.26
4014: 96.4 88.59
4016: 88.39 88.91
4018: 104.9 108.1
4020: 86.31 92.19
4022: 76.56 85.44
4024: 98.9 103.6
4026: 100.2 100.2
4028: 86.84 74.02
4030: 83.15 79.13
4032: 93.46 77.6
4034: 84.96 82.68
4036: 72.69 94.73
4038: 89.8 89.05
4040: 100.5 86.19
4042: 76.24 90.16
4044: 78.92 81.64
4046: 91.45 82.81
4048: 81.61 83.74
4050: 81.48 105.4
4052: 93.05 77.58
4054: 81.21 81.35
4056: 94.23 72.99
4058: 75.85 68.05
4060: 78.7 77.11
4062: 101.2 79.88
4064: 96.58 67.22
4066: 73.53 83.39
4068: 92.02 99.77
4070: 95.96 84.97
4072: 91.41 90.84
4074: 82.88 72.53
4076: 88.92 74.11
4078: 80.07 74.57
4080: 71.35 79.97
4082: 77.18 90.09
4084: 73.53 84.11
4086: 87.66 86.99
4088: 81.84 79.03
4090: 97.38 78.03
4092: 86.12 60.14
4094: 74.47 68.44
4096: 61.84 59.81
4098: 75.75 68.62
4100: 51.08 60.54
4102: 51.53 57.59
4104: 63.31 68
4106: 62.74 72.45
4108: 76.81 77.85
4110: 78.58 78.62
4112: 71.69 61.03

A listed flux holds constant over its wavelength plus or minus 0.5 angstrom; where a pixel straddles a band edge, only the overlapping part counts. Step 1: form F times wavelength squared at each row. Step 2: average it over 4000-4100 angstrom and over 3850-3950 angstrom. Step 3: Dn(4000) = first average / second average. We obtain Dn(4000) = 1.29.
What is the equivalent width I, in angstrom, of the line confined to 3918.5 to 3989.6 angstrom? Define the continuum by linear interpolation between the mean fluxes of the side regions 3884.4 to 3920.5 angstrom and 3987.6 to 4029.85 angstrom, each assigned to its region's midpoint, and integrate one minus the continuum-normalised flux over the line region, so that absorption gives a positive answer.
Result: 9.3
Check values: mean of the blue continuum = 67.5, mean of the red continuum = 85.6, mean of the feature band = 66.1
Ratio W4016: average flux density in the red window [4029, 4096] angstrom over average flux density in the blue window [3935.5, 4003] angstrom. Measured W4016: 1.2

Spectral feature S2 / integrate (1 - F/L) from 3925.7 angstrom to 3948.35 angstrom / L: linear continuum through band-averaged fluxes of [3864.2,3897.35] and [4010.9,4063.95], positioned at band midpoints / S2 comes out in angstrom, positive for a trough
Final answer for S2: 2.2 angstrom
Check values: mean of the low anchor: 65.4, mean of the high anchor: 86.6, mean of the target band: 65.9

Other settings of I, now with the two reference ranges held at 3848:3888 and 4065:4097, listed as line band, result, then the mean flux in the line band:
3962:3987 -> 5.8 angstrom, 58.5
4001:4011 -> -0.5 angstrom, 80.9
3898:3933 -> 1.2 angstrom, 70.7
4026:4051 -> -2.2 angstrom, 85.8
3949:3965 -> 1.6 angstrom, 67.9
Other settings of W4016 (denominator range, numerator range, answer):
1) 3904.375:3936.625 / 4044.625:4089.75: 1.22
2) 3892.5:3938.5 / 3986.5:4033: 1.28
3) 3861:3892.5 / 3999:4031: 1.26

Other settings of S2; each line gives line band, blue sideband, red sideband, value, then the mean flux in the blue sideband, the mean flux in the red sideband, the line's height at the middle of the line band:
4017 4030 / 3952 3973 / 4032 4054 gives -2.3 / 57.2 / 85.9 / 78.9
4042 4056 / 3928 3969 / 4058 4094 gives -1.2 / 65.4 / 82.3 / 78.7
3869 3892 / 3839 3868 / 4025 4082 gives 2.5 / 70.9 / 84.6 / 72.8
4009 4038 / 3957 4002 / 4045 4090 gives -4.6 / 67.2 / 83.5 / 75.4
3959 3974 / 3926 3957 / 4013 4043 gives 5.2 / 69.3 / 89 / 75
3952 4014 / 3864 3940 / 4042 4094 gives 3.7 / 67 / 83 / 74.8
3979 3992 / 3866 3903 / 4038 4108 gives -0.7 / 65.5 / 79.6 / 73.1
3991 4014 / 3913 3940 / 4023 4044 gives -0.4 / 64.2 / 87.9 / 81.1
